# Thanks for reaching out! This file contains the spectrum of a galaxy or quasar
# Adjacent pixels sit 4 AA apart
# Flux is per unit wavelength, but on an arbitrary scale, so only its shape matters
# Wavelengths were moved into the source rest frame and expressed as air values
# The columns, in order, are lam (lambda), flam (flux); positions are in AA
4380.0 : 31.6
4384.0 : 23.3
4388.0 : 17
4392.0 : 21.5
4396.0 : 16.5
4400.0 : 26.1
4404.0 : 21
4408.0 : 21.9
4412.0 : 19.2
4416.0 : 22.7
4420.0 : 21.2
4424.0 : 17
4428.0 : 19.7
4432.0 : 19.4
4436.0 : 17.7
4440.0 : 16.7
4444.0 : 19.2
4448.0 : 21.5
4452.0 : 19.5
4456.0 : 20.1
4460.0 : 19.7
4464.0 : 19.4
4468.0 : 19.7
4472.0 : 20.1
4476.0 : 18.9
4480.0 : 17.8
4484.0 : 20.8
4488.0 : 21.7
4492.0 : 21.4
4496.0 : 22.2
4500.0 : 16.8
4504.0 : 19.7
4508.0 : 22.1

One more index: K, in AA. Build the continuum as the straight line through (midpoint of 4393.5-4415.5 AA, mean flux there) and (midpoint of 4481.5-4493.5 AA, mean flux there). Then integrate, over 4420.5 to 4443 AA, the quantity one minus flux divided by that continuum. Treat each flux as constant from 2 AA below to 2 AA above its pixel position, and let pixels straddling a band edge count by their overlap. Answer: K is 2.9 AA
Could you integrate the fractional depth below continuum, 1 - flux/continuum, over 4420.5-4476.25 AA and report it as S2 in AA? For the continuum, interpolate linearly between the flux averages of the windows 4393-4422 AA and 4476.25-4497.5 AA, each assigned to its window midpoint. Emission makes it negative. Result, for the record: 4.4 AA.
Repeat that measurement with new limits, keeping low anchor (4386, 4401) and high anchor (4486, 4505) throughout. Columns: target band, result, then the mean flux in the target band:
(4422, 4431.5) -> 0.7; 18.5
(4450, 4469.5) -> 0.5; 19.7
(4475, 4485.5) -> 0.6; 19.1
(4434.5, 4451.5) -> 1.1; 18.9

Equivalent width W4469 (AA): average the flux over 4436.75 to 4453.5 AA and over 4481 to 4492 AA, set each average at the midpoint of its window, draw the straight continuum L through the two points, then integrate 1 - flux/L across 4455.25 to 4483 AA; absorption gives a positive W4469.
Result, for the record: 1.1 AA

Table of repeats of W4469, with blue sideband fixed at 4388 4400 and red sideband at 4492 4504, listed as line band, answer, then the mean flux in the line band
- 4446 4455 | -0.27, 20.5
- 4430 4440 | 0.84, 18.2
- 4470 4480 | 0.35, 19.2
